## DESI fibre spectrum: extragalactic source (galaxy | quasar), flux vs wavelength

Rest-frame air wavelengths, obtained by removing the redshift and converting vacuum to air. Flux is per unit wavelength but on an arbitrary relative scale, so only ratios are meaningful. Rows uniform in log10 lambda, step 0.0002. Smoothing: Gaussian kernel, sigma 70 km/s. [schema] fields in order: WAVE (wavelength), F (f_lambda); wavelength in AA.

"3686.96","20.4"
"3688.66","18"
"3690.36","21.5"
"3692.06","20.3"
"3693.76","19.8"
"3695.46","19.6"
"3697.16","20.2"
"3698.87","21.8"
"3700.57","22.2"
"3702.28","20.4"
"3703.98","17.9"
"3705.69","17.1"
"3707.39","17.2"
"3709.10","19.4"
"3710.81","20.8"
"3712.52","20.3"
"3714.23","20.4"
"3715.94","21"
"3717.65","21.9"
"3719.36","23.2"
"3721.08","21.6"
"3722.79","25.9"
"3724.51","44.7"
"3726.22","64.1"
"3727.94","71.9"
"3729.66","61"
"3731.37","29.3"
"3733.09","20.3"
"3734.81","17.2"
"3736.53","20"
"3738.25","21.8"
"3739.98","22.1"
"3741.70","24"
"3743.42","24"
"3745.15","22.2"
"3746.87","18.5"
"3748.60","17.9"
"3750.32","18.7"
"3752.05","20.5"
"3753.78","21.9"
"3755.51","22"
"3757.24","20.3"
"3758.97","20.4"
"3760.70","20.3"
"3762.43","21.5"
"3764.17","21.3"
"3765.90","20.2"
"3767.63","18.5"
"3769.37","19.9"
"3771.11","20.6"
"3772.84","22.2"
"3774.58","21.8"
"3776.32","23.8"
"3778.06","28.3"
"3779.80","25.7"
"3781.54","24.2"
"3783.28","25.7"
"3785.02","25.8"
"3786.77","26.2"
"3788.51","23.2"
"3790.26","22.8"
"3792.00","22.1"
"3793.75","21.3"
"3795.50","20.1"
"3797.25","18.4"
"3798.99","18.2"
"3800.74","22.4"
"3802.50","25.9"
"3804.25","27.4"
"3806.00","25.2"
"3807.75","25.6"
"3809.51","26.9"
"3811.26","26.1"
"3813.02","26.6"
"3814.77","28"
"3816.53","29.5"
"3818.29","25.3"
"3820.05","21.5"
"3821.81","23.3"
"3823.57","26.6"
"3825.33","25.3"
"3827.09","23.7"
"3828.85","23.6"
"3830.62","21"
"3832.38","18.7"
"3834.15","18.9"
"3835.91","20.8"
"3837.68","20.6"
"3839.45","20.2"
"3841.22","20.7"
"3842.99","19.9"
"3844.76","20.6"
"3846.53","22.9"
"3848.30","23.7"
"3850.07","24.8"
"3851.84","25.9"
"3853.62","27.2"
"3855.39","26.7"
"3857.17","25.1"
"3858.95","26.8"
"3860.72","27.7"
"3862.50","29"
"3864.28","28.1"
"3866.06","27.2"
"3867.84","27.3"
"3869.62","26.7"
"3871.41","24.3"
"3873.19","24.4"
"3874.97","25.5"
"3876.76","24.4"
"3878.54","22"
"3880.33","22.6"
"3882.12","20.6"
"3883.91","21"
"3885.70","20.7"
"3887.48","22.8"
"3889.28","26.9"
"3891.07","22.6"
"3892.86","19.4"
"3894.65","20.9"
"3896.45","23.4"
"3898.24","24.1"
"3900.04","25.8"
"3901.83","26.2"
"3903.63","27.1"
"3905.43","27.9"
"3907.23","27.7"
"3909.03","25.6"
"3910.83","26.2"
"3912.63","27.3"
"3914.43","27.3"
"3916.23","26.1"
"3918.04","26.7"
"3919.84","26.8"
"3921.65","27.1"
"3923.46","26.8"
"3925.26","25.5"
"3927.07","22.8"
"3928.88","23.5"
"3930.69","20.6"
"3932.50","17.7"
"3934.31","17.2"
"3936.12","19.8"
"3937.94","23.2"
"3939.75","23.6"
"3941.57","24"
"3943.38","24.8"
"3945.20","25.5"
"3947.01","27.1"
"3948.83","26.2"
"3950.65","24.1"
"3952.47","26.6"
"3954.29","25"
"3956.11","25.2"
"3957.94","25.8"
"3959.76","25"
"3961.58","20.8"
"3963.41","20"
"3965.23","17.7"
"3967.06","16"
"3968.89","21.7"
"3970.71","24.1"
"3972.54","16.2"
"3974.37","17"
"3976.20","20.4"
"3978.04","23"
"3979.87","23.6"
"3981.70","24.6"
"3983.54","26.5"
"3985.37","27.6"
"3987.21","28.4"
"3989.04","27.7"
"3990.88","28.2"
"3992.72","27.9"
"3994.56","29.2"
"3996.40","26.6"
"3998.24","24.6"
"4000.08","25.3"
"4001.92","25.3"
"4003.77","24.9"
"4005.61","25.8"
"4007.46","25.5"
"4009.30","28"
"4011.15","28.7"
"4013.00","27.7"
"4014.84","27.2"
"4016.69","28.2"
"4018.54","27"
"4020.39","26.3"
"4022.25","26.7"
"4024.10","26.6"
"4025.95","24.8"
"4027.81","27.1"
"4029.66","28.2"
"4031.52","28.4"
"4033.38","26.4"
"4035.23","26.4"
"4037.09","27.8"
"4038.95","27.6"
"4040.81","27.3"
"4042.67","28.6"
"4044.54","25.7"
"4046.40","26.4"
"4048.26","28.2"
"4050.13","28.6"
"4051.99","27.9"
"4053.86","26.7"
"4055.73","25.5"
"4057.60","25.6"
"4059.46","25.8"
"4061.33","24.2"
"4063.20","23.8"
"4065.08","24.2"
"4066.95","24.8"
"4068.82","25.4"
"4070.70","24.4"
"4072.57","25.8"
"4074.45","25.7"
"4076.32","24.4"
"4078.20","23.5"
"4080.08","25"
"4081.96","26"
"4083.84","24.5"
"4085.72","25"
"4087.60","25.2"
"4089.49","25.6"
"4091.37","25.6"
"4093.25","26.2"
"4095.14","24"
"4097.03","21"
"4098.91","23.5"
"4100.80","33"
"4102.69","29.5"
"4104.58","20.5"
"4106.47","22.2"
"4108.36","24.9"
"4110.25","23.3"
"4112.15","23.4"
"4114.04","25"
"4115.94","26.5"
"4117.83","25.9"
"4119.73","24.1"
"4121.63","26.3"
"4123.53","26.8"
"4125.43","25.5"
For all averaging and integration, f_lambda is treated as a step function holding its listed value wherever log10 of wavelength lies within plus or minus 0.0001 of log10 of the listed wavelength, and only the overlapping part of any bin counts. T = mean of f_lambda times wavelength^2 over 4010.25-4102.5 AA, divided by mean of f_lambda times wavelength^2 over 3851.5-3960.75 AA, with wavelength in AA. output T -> 1.14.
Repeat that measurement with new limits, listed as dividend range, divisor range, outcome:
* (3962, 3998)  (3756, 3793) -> 1.16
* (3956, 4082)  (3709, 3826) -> 1.16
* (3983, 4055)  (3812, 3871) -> 1.22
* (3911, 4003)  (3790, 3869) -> 1.07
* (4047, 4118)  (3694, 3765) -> 1.22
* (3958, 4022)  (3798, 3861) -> 1.12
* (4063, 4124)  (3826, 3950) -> 1.15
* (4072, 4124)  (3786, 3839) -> 1.23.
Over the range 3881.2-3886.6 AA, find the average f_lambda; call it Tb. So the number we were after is 20.8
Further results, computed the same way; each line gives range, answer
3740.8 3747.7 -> 22.2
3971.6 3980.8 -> 20.1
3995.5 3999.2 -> 25.6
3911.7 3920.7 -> 26.9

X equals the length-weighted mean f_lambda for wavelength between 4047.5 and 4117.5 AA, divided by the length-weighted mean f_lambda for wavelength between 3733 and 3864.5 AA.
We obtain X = 1.10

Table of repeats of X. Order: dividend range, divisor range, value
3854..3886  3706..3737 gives 0.84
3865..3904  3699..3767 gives 0.96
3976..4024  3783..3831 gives 1.09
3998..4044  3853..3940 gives 1.09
